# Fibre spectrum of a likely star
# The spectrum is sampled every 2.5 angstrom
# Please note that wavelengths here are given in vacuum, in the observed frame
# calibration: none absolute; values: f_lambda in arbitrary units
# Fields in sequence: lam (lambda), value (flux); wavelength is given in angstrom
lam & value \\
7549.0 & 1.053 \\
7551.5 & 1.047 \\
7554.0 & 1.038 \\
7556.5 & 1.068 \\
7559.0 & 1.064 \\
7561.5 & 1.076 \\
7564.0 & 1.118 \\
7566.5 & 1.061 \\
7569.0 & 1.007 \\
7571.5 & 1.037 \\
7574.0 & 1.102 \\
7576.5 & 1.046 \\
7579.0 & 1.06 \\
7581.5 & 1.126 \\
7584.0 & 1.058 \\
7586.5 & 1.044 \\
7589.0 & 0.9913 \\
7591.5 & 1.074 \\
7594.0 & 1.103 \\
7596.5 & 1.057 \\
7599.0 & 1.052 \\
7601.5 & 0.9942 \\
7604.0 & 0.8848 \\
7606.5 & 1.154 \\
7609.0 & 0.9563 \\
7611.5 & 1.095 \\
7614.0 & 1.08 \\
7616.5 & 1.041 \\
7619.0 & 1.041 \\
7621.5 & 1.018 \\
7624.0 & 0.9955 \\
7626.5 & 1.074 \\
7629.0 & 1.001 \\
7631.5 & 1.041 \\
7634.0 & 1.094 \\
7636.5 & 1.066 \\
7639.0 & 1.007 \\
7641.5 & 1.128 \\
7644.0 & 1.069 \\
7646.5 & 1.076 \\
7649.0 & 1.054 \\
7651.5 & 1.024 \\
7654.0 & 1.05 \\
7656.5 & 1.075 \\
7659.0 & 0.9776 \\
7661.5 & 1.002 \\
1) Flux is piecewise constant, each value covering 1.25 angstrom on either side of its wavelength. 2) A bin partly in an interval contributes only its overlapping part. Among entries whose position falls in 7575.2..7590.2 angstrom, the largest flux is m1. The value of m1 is 1.126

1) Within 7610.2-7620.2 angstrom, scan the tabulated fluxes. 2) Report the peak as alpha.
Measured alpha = 1.095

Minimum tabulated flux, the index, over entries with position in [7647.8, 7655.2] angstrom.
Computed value 1.024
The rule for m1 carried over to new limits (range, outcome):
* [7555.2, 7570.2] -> 1.118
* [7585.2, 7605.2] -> 1.103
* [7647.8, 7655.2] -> 1.054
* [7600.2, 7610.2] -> 1.154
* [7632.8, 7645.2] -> 1.128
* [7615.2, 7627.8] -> 1.074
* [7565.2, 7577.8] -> 1.102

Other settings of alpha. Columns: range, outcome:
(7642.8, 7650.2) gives 1.076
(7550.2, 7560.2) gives 1.068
